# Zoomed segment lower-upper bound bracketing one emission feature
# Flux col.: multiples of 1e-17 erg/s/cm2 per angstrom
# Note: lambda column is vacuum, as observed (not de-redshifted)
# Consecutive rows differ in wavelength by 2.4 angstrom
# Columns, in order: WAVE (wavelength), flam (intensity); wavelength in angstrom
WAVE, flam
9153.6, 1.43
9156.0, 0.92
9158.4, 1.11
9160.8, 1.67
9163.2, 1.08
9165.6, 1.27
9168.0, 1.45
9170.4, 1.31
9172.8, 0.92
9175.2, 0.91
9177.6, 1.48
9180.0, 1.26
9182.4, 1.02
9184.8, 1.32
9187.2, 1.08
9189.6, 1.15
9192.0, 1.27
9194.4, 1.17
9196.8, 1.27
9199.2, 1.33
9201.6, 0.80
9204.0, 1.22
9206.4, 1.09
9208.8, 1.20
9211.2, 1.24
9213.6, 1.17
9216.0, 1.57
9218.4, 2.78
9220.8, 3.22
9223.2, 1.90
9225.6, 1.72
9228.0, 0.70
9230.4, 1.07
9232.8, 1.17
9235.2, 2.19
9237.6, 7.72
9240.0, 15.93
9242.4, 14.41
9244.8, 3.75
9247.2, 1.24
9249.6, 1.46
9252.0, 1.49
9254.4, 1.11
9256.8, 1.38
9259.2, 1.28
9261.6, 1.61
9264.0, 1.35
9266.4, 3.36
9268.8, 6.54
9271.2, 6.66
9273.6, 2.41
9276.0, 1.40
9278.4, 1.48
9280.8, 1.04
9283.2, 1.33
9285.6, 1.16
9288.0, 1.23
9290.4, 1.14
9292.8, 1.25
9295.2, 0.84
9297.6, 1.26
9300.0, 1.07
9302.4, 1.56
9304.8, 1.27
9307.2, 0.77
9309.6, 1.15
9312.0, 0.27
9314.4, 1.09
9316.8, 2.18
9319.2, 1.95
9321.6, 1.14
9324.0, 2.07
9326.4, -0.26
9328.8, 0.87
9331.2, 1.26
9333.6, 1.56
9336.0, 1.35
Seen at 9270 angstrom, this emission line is [N II] 6583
